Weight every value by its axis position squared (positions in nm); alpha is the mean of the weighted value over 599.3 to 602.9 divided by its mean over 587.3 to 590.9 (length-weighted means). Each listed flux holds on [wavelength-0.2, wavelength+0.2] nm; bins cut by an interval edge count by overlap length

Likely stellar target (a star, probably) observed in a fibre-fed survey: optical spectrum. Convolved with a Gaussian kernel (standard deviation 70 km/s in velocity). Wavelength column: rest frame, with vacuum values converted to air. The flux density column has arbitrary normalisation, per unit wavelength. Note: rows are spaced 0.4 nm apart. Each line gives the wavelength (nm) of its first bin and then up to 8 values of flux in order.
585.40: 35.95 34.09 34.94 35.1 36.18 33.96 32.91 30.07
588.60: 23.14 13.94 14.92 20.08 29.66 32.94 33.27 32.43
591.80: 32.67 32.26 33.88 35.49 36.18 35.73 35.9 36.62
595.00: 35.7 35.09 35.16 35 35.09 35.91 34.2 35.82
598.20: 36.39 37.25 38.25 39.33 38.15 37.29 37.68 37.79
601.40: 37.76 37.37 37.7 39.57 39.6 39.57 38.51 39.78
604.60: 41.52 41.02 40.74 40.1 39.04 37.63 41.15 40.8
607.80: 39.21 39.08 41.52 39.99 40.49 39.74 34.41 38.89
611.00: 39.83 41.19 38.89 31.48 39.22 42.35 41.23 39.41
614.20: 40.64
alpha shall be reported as 1.54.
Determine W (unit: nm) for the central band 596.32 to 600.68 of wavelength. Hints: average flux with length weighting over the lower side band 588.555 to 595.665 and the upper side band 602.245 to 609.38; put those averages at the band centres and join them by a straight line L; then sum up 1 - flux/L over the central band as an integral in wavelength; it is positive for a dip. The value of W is -0.22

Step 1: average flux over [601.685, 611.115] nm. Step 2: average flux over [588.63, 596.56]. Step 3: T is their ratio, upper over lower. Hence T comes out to 1.26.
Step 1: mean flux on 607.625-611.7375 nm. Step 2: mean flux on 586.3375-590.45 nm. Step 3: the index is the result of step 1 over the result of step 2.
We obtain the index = 1.45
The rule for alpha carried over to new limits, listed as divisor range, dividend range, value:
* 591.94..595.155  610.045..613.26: 1.16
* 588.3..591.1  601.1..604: 1.68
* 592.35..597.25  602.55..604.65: 1.15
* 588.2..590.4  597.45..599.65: 1.81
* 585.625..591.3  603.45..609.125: 1.47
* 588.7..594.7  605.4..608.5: 1.38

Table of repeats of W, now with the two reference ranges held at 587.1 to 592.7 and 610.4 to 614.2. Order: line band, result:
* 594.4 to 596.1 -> -0.26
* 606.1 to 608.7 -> -0.20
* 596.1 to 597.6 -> -0.16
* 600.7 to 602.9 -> -0.26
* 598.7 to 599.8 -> -0.19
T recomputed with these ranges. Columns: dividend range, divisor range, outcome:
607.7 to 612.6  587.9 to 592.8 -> 1.41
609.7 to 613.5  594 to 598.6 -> 1.08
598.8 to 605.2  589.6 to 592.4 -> 1.27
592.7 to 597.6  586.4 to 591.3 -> 1.26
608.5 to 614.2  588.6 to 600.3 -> 1.19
